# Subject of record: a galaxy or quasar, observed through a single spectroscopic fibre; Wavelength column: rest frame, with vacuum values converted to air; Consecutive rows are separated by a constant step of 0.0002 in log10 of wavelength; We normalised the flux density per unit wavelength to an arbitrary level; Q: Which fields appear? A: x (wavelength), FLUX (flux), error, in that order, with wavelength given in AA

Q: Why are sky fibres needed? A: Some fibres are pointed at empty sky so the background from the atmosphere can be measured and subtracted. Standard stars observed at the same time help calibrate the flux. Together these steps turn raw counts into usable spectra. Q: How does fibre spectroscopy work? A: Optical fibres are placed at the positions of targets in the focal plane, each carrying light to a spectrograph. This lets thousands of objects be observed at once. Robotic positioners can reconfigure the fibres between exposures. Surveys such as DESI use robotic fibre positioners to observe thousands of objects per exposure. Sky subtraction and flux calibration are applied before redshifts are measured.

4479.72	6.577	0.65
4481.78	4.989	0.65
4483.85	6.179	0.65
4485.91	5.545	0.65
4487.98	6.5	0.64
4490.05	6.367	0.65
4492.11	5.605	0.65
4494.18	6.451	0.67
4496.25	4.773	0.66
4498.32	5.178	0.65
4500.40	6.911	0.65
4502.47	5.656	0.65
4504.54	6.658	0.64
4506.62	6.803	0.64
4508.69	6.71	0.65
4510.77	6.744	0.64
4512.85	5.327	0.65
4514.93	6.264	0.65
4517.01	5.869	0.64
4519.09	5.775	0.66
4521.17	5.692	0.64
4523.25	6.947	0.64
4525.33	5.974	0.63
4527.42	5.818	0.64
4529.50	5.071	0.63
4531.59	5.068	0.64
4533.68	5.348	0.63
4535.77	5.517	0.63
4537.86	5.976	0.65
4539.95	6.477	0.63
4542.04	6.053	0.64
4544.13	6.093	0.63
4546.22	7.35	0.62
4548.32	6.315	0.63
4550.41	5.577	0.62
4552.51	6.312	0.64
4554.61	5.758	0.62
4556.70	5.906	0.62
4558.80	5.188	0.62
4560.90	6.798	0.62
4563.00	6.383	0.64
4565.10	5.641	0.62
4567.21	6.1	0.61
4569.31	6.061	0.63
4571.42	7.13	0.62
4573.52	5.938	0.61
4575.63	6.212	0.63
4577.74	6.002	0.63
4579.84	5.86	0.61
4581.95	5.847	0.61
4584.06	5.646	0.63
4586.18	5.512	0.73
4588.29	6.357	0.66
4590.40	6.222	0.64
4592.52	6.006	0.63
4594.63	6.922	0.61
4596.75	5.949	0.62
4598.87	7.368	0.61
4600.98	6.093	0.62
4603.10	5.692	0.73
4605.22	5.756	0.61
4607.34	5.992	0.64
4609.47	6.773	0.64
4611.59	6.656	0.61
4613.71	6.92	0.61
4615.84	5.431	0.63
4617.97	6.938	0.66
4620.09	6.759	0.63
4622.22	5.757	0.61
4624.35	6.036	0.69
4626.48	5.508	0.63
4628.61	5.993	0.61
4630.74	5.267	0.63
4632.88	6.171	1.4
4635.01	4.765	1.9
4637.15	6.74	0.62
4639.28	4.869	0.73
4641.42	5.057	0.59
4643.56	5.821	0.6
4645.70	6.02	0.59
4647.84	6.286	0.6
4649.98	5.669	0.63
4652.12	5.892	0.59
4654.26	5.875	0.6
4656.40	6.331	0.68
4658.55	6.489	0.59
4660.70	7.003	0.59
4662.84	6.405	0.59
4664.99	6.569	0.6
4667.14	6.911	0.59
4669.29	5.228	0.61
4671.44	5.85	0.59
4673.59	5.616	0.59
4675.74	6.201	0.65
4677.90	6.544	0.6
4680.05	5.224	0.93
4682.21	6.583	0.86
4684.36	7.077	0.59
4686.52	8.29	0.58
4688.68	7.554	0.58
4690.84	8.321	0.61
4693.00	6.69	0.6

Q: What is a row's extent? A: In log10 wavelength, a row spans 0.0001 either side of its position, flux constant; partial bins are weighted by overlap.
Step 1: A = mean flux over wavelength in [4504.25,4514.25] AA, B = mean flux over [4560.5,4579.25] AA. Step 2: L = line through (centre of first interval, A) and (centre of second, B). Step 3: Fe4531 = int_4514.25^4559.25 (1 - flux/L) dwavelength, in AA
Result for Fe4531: 2.84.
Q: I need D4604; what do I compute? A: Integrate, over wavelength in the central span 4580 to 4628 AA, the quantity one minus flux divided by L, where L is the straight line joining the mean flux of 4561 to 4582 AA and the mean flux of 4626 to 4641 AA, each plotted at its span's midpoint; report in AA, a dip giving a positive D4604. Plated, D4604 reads -2.62 AA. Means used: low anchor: 6.16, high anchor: 5.6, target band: 6.18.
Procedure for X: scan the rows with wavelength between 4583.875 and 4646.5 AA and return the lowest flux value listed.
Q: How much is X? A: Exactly 4.765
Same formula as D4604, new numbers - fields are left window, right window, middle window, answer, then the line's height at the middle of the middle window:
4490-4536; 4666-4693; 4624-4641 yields 2.11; 6.43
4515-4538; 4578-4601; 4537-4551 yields -1.02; 5.86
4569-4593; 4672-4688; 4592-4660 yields 2.21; 6.27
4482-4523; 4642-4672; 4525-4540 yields 1.19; 6.07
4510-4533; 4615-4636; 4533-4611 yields -3.45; 5.86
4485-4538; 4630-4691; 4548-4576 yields -0.25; 6.03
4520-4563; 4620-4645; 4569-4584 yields -0.66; 5.86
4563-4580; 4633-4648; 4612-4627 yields -1.13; 5.8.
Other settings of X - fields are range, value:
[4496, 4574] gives 4.773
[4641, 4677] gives 5.057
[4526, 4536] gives 5.068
